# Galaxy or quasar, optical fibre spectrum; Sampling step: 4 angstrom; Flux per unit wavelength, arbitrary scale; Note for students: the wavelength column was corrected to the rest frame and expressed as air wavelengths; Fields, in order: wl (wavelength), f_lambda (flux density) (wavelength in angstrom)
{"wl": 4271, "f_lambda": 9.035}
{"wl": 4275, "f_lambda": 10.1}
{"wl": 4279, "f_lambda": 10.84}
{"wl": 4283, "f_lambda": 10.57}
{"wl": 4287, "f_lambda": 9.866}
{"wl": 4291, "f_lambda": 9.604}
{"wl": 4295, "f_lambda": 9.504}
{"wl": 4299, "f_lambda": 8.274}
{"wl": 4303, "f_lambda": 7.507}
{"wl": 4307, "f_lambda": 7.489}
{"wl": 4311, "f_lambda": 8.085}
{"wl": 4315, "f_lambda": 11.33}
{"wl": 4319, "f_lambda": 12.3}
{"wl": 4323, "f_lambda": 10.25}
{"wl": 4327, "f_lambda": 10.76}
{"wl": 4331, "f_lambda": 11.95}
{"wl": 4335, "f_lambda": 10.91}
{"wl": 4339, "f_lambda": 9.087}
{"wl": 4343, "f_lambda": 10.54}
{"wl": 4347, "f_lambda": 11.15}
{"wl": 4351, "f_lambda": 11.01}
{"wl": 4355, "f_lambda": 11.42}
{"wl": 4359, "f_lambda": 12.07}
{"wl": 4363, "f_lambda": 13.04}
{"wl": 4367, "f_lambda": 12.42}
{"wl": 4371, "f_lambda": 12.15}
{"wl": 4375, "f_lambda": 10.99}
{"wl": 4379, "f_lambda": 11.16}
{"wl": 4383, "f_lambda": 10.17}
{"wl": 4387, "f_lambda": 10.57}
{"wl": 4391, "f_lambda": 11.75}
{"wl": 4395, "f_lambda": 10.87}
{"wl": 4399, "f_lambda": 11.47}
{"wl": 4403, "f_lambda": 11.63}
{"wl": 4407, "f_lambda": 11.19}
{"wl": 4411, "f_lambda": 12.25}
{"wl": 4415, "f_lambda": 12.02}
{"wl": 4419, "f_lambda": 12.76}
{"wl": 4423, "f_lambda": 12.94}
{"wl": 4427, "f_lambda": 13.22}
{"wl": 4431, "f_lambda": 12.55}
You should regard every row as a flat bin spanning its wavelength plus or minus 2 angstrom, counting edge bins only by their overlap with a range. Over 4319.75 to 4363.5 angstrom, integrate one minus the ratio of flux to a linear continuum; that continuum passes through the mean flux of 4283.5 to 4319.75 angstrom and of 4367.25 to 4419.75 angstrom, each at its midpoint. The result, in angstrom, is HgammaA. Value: -3.6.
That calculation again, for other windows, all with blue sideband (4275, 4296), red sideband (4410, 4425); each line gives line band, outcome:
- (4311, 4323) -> -0.3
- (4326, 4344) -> 0.6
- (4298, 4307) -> 2.3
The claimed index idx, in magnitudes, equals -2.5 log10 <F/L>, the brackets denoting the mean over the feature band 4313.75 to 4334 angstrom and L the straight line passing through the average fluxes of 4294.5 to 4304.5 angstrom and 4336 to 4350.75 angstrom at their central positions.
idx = -0.19 mag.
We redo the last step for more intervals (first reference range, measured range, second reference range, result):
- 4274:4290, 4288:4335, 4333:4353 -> 0.07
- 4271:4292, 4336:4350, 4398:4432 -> 0.07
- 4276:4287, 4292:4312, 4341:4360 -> 0.28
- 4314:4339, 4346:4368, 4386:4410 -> -0.06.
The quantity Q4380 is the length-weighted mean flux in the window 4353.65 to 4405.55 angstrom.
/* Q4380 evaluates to 11.5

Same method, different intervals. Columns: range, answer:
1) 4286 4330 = 9.59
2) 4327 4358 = 10.9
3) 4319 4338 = 11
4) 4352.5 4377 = 12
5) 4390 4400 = 11.3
